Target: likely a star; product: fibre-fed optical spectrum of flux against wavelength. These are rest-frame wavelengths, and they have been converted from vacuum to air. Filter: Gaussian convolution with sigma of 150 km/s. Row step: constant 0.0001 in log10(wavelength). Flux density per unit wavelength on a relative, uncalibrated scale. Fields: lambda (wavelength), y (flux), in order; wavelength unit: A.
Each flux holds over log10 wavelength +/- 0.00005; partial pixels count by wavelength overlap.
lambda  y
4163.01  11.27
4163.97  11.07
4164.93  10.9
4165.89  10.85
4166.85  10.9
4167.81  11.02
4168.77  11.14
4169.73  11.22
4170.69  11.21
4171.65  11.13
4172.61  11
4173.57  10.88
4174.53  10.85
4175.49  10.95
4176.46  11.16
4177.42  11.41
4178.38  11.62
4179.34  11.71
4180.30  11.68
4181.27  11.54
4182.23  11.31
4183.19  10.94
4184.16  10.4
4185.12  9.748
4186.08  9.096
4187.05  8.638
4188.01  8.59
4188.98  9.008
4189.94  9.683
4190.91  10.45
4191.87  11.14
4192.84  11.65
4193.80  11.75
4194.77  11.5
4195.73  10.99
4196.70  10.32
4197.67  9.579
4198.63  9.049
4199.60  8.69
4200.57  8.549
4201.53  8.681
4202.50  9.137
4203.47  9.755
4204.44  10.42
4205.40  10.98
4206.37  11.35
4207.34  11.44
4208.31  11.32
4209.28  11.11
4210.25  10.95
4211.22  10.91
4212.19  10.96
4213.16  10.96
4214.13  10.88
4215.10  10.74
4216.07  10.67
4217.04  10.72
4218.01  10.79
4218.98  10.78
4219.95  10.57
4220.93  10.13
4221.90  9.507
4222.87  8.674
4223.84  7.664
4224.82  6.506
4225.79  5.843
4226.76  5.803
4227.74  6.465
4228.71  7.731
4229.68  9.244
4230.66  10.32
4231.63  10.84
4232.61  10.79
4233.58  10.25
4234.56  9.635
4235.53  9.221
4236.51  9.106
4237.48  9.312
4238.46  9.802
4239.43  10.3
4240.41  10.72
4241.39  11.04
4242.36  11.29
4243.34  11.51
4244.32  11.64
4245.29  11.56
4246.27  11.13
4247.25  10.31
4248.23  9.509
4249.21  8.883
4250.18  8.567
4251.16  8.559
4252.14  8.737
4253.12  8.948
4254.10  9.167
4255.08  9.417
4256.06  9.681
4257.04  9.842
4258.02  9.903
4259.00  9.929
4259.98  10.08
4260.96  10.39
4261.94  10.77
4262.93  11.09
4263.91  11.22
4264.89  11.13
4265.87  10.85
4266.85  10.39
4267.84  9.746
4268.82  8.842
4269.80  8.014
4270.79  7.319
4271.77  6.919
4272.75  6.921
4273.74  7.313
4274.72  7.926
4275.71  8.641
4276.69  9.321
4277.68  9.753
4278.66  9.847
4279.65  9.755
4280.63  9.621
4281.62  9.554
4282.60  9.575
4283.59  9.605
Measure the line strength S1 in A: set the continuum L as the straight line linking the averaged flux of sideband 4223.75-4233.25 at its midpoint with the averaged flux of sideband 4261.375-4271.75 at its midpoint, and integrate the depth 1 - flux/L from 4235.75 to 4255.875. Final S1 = -2.4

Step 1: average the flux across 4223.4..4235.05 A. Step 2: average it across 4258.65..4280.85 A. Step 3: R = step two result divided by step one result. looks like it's 1.1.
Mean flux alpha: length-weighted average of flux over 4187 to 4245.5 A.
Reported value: 9.96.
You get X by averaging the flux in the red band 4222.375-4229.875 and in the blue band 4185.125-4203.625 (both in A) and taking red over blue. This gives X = 0.7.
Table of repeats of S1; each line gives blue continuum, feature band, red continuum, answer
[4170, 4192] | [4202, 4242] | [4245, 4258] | 0.6 A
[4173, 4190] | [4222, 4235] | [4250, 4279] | 1.8 A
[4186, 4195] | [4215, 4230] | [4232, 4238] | 1.6 A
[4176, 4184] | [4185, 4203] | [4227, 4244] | 1.9 A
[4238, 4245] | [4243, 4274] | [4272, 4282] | 0.9 A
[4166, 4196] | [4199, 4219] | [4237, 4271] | 0.1 A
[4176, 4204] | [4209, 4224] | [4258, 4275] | -0.7 A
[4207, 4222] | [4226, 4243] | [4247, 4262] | 1.1 A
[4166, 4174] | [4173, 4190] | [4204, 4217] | 0.8 A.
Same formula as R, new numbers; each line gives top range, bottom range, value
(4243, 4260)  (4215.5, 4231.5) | 1.11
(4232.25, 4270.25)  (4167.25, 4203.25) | 0.96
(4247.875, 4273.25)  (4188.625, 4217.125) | 0.90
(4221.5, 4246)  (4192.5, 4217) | 0.90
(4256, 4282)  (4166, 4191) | 0.88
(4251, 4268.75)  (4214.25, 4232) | 1.10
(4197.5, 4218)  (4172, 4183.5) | 0.92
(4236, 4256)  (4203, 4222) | 0.93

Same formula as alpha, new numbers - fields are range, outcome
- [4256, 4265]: 10.4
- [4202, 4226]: 10.2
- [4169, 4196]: 10.8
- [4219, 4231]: 8.27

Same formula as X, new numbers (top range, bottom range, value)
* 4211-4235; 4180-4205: 0.94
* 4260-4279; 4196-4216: 0.90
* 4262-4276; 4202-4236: 0.93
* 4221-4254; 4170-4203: 0.90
